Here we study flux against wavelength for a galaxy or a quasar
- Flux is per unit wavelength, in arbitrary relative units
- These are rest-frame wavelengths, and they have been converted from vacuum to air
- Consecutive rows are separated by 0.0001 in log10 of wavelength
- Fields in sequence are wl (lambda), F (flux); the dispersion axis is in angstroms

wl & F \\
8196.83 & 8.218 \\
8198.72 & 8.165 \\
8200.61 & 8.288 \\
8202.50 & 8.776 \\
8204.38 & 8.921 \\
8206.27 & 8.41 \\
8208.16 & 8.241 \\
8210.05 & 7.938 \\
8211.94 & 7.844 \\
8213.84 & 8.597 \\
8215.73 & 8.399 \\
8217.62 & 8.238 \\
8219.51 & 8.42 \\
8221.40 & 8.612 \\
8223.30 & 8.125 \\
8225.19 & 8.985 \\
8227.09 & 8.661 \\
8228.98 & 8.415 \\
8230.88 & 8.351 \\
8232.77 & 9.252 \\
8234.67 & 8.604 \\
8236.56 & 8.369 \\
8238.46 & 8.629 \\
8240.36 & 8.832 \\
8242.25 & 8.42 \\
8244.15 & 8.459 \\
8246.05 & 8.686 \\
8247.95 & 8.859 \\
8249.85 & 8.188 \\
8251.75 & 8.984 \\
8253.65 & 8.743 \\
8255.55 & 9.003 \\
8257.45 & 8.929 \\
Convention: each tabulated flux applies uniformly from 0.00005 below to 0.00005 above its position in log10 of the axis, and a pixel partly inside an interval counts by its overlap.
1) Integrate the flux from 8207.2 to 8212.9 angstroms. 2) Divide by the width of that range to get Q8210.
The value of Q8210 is 8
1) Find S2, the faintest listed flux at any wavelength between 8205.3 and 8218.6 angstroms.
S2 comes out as 7.844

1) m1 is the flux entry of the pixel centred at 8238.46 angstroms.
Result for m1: 8.629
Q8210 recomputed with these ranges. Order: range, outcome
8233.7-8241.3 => 8.61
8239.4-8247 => 8.6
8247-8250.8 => 8.52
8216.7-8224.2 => 8.35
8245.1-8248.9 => 8.77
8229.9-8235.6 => 8.73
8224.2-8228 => 8.81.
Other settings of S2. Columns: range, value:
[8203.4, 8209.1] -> 8.241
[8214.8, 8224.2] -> 8.125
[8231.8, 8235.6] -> 8.604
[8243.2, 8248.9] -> 8.459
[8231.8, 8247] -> 8.369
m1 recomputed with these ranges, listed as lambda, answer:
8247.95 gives 8.859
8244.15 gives 8.459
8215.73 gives 8.399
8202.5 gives 8.776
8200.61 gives 8.288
